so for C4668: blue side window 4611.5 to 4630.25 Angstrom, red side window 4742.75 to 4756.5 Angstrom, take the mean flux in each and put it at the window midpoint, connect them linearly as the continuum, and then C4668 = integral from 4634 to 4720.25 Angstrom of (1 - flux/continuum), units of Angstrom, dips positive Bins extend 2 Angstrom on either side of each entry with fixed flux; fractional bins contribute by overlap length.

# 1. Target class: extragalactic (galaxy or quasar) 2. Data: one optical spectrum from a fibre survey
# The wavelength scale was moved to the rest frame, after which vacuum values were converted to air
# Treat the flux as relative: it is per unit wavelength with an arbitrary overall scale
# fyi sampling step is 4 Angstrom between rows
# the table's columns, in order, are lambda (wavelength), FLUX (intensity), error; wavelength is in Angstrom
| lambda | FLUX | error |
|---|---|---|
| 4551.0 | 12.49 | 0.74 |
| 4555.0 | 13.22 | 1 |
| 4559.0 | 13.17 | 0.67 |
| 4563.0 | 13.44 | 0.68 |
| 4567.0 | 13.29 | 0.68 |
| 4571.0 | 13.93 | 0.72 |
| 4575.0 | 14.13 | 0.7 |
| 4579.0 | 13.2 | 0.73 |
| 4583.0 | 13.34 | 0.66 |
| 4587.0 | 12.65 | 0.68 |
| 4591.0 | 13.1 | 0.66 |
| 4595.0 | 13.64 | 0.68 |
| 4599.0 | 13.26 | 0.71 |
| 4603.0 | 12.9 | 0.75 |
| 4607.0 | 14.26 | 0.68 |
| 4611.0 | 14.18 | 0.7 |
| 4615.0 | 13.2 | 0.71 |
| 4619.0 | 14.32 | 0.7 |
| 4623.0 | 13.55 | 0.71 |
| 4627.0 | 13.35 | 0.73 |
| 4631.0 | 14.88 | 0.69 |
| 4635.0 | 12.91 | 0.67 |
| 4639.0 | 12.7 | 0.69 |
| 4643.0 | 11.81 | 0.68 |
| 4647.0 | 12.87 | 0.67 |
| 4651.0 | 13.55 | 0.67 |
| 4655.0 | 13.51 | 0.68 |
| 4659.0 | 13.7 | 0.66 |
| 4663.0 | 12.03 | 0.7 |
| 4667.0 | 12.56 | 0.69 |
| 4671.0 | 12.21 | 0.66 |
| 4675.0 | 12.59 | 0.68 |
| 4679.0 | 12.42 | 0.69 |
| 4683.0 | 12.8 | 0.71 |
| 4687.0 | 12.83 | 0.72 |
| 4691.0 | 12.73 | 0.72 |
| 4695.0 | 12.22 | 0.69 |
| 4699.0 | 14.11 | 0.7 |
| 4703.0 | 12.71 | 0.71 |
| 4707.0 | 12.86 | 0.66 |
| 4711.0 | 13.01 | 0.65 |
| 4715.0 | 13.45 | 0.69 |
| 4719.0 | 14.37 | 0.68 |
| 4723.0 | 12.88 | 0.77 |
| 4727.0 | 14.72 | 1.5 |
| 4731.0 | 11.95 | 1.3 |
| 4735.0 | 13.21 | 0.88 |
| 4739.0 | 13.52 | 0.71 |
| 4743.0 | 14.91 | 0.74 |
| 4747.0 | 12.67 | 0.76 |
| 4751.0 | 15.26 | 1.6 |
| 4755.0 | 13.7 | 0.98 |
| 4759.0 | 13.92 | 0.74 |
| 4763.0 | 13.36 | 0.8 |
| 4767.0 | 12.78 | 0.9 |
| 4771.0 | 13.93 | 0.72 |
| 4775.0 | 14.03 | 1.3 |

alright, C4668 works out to 6.1 Angstrom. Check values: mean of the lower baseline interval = 13.7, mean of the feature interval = 12.9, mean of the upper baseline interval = 14.1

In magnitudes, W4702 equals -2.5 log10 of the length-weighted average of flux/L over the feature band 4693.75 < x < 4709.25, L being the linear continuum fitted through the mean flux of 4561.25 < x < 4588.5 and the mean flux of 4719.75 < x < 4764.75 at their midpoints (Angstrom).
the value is 0.049 mag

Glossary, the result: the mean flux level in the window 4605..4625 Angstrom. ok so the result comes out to 13.9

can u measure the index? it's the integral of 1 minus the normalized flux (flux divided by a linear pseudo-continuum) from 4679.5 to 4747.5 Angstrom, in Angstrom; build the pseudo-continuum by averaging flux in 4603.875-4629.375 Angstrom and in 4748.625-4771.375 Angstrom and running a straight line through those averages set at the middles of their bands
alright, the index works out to 2.80 Angstrom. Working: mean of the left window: 13.8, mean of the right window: 13.8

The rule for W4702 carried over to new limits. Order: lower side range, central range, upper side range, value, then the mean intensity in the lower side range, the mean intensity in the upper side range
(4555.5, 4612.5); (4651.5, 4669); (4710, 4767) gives 0.044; 13.5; 13.6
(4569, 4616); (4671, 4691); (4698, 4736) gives 0.062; 13.5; 13.3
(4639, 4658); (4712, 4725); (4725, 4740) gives -0.020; 13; 13.3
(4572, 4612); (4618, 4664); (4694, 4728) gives 0.012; 13.5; 13.4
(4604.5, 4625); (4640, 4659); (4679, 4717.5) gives 0.040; 13.9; 13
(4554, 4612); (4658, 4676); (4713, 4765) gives 0.084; 13.4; 13.7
